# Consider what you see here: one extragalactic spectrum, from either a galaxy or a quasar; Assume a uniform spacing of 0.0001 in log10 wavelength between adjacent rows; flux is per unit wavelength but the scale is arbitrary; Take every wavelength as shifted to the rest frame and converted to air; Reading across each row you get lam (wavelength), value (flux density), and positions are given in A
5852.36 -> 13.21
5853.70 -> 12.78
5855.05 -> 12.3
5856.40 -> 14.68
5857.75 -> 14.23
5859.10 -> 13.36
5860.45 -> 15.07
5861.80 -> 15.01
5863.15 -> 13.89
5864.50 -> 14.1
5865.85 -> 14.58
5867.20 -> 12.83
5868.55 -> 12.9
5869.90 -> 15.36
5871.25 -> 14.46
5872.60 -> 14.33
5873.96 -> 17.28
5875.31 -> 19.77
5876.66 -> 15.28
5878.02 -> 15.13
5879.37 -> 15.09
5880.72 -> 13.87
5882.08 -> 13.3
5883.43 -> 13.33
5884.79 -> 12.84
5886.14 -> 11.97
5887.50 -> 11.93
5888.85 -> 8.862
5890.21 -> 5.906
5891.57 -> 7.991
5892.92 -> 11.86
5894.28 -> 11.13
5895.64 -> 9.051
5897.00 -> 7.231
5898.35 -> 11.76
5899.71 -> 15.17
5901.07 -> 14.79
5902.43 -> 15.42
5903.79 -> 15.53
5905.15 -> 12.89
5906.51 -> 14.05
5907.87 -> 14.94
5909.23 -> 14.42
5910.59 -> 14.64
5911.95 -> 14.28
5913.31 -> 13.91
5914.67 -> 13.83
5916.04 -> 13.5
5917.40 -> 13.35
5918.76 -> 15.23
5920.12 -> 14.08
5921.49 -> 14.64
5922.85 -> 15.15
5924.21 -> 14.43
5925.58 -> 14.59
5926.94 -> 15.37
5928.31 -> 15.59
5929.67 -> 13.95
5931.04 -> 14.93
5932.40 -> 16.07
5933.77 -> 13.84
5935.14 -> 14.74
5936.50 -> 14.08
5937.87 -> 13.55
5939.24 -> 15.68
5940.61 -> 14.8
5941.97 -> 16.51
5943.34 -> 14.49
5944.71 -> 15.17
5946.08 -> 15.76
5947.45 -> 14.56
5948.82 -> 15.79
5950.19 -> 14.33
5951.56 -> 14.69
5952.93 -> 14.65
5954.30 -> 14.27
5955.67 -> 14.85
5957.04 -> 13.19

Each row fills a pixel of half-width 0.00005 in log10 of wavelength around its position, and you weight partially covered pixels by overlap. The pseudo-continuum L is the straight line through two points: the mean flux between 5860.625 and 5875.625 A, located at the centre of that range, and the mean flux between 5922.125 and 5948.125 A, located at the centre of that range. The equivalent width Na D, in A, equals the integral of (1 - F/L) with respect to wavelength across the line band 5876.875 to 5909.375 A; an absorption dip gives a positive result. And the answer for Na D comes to 5.3 A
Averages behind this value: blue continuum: 14.8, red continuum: 14.9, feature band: 12.4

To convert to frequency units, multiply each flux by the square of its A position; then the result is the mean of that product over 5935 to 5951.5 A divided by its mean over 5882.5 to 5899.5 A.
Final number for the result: 1.45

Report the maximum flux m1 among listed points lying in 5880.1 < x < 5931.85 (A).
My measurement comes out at 15.59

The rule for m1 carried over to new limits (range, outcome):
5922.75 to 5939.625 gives 16.07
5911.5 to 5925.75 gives 15.23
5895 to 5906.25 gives 15.53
